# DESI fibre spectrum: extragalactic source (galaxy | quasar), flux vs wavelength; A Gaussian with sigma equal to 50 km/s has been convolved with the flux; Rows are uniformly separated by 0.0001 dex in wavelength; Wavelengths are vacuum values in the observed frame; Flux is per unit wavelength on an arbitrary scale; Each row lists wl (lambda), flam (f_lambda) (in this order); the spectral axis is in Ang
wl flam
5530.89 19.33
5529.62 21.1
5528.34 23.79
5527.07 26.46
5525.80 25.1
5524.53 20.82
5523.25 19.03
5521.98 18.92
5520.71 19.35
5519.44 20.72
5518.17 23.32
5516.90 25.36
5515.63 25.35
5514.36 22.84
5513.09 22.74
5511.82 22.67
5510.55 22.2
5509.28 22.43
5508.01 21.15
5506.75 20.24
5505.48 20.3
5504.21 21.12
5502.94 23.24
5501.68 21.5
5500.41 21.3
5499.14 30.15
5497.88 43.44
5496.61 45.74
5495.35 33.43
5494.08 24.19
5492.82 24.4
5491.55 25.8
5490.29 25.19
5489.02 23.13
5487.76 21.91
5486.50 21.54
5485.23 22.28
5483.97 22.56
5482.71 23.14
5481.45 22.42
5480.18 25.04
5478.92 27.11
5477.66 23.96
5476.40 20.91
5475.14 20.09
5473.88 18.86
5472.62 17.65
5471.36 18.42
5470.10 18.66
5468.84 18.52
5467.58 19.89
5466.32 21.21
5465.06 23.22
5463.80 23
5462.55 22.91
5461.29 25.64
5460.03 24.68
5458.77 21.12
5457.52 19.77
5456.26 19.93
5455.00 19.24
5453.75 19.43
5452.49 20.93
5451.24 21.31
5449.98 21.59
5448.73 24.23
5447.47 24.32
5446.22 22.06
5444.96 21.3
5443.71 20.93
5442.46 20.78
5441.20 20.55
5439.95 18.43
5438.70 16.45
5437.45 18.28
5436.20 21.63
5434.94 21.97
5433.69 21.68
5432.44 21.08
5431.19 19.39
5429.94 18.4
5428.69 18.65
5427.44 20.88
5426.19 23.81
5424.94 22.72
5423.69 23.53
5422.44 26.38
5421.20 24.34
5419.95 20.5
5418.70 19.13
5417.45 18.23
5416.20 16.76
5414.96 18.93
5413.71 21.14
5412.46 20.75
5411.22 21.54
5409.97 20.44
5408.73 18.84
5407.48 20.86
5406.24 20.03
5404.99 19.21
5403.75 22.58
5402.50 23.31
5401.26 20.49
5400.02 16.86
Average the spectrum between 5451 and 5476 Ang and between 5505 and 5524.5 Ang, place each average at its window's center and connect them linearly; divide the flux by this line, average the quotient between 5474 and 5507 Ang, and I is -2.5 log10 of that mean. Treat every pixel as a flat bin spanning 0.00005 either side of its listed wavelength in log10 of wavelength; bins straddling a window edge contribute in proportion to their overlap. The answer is -0.18 mag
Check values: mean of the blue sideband 20.7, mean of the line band 25.1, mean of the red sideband 21.8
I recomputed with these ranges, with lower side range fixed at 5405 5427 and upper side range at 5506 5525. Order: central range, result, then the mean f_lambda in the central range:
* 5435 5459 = 0.03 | 20.7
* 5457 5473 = 0.01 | 21.2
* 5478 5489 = -0.08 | 23.3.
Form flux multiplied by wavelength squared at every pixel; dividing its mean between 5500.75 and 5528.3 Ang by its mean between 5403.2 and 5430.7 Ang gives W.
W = 1.1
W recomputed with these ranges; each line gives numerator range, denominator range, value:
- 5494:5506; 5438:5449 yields 1.40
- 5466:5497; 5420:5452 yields 1.11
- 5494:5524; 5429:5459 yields 1.22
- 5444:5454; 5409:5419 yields 1.13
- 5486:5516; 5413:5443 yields 1.26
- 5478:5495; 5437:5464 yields 1.14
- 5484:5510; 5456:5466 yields 1.15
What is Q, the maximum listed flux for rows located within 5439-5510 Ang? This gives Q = 45.74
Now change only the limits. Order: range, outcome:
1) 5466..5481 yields 27.11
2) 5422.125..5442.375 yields 26.38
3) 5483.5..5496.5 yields 33.43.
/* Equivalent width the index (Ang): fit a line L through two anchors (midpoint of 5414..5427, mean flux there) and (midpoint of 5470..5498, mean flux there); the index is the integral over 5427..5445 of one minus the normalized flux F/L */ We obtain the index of 1.8 Ang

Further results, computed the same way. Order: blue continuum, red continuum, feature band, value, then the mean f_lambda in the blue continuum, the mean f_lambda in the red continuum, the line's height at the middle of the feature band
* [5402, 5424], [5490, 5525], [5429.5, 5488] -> 3.6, 20.9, 24.5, 22.6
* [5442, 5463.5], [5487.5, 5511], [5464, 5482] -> 1.9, 21.8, 25.9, 23.6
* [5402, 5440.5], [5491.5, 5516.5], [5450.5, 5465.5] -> 0.8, 20.6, 25.7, 22.9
